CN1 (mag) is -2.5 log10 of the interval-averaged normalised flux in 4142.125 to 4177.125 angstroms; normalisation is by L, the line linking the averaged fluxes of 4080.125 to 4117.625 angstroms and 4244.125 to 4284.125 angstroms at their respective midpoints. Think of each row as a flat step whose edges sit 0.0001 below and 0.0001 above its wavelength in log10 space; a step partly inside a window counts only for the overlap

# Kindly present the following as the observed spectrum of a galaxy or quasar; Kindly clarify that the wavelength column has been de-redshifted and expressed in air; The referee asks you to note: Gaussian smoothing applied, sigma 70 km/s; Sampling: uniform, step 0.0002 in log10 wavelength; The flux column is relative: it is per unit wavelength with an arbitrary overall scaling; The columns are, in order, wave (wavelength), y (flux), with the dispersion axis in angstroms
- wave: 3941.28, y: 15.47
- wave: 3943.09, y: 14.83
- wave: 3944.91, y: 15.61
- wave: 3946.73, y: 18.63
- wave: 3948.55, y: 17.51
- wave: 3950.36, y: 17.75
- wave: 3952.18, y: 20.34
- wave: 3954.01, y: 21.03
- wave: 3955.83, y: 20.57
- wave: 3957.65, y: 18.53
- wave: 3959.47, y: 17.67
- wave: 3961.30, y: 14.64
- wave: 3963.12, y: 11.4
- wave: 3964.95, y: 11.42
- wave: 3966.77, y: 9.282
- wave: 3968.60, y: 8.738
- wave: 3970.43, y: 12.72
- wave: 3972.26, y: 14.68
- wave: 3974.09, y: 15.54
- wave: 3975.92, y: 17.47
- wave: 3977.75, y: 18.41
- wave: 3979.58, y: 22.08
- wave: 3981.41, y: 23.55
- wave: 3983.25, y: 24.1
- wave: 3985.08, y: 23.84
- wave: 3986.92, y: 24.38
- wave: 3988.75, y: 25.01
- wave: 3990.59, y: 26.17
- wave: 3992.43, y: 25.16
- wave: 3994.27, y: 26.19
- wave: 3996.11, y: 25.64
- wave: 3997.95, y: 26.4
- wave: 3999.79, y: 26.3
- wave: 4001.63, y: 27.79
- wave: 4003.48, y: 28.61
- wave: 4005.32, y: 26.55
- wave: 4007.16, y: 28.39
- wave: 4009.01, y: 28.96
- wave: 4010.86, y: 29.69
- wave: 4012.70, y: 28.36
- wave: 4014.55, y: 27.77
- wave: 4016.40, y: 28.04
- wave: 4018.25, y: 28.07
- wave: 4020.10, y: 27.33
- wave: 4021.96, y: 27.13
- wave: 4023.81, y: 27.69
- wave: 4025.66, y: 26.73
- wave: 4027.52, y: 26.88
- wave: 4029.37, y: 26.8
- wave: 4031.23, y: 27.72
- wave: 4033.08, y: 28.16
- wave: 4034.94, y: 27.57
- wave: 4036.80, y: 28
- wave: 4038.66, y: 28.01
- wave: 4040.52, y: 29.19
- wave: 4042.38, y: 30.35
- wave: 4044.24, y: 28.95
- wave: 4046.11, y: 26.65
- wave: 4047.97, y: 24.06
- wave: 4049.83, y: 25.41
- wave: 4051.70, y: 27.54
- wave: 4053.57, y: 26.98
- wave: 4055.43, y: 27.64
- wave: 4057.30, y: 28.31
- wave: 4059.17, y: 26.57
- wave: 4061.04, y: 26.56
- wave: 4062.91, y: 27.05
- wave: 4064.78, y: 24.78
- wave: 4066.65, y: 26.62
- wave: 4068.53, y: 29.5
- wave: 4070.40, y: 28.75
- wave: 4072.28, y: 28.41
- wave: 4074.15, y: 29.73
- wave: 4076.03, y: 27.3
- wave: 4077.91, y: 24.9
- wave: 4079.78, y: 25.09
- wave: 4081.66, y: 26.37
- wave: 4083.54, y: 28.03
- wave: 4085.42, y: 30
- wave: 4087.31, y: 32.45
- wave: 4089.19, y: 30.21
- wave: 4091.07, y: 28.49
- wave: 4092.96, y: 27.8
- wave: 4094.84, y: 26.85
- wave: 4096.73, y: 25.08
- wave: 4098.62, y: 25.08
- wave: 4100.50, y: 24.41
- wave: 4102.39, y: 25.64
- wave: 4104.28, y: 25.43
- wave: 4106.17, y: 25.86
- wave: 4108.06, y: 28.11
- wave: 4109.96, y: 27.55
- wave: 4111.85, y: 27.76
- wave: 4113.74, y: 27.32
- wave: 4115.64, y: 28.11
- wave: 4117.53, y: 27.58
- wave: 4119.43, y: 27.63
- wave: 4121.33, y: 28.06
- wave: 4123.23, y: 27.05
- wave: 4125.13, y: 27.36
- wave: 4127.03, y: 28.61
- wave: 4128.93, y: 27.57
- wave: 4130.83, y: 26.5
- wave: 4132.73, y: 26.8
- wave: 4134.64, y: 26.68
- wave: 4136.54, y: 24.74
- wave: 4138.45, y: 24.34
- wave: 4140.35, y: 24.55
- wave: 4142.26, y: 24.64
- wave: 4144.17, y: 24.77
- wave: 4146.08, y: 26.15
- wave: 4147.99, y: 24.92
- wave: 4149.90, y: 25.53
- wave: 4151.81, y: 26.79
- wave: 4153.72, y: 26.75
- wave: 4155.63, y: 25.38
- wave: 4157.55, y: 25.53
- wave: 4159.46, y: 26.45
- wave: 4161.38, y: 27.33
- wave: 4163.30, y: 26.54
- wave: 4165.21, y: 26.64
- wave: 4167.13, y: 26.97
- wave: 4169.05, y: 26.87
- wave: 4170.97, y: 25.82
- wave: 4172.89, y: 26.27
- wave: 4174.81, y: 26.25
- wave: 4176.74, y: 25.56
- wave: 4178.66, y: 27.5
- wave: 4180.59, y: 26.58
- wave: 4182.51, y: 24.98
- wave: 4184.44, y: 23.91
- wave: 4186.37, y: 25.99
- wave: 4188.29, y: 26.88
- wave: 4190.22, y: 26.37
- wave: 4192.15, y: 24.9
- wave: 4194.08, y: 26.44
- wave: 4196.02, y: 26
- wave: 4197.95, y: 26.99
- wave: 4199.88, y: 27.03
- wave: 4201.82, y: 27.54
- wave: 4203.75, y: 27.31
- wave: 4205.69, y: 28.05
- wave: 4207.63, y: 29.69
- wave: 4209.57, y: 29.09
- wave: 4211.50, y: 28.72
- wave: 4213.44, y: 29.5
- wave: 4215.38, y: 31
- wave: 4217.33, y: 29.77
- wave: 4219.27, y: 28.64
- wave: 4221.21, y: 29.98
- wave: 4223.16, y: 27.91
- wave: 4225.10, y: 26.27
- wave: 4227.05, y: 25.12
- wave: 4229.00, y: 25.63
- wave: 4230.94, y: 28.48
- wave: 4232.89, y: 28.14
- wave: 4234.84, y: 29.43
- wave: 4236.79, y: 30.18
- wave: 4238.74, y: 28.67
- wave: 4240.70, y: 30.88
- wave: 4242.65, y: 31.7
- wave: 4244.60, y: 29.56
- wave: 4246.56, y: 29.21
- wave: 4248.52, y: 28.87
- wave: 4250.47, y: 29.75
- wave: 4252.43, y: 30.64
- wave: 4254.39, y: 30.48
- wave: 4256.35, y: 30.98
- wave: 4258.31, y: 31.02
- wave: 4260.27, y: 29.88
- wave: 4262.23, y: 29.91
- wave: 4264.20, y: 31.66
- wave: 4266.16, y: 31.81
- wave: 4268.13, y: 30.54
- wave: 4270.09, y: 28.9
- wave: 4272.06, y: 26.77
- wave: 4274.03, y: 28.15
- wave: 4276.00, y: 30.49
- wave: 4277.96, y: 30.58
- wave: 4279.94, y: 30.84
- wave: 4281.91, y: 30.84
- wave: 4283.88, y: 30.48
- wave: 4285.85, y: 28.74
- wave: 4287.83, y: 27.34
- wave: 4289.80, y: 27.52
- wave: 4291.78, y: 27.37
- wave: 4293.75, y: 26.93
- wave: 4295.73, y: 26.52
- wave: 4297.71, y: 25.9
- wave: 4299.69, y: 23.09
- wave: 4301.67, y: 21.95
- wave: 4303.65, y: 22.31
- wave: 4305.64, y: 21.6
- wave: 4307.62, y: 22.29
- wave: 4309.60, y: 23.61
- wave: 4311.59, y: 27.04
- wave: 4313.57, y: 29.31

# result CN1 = 0.09 mag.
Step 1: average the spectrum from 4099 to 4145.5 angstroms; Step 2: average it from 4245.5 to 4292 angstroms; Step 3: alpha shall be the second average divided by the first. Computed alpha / 1.1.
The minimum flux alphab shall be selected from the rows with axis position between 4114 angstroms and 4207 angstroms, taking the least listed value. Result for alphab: 23.91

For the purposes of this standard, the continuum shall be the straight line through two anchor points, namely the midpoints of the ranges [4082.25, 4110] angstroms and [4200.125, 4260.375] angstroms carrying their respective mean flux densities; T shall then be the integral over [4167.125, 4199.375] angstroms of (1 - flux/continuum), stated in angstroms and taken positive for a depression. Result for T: 2.66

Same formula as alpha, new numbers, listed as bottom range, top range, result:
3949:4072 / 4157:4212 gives 1.10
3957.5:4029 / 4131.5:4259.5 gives 1.20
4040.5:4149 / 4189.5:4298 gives 1.07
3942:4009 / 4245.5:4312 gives 1.38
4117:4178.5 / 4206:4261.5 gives 1.11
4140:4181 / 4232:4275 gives 1.14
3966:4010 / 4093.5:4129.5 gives 1.20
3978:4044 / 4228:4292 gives 1.10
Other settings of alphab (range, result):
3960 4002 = 8.738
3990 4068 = 24.06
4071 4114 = 24.41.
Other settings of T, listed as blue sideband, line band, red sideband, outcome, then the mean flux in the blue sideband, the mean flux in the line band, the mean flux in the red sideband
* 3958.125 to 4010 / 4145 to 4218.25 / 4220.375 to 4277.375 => 1.2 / 21.1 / 26.8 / 29.4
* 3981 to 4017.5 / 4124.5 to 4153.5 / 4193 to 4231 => 1.6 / 26.6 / 26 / 27.9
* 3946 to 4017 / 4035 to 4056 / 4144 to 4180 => -3.9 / 21.5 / 27.5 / 26.2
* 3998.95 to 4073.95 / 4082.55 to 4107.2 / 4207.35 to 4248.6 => 0.6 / 27.6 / 27.3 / 28.9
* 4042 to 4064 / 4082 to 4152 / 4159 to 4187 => -0.6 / 27.1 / 26.9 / 26.2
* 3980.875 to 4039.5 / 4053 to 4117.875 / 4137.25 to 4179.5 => -2.2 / 26.9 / 27.3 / 26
